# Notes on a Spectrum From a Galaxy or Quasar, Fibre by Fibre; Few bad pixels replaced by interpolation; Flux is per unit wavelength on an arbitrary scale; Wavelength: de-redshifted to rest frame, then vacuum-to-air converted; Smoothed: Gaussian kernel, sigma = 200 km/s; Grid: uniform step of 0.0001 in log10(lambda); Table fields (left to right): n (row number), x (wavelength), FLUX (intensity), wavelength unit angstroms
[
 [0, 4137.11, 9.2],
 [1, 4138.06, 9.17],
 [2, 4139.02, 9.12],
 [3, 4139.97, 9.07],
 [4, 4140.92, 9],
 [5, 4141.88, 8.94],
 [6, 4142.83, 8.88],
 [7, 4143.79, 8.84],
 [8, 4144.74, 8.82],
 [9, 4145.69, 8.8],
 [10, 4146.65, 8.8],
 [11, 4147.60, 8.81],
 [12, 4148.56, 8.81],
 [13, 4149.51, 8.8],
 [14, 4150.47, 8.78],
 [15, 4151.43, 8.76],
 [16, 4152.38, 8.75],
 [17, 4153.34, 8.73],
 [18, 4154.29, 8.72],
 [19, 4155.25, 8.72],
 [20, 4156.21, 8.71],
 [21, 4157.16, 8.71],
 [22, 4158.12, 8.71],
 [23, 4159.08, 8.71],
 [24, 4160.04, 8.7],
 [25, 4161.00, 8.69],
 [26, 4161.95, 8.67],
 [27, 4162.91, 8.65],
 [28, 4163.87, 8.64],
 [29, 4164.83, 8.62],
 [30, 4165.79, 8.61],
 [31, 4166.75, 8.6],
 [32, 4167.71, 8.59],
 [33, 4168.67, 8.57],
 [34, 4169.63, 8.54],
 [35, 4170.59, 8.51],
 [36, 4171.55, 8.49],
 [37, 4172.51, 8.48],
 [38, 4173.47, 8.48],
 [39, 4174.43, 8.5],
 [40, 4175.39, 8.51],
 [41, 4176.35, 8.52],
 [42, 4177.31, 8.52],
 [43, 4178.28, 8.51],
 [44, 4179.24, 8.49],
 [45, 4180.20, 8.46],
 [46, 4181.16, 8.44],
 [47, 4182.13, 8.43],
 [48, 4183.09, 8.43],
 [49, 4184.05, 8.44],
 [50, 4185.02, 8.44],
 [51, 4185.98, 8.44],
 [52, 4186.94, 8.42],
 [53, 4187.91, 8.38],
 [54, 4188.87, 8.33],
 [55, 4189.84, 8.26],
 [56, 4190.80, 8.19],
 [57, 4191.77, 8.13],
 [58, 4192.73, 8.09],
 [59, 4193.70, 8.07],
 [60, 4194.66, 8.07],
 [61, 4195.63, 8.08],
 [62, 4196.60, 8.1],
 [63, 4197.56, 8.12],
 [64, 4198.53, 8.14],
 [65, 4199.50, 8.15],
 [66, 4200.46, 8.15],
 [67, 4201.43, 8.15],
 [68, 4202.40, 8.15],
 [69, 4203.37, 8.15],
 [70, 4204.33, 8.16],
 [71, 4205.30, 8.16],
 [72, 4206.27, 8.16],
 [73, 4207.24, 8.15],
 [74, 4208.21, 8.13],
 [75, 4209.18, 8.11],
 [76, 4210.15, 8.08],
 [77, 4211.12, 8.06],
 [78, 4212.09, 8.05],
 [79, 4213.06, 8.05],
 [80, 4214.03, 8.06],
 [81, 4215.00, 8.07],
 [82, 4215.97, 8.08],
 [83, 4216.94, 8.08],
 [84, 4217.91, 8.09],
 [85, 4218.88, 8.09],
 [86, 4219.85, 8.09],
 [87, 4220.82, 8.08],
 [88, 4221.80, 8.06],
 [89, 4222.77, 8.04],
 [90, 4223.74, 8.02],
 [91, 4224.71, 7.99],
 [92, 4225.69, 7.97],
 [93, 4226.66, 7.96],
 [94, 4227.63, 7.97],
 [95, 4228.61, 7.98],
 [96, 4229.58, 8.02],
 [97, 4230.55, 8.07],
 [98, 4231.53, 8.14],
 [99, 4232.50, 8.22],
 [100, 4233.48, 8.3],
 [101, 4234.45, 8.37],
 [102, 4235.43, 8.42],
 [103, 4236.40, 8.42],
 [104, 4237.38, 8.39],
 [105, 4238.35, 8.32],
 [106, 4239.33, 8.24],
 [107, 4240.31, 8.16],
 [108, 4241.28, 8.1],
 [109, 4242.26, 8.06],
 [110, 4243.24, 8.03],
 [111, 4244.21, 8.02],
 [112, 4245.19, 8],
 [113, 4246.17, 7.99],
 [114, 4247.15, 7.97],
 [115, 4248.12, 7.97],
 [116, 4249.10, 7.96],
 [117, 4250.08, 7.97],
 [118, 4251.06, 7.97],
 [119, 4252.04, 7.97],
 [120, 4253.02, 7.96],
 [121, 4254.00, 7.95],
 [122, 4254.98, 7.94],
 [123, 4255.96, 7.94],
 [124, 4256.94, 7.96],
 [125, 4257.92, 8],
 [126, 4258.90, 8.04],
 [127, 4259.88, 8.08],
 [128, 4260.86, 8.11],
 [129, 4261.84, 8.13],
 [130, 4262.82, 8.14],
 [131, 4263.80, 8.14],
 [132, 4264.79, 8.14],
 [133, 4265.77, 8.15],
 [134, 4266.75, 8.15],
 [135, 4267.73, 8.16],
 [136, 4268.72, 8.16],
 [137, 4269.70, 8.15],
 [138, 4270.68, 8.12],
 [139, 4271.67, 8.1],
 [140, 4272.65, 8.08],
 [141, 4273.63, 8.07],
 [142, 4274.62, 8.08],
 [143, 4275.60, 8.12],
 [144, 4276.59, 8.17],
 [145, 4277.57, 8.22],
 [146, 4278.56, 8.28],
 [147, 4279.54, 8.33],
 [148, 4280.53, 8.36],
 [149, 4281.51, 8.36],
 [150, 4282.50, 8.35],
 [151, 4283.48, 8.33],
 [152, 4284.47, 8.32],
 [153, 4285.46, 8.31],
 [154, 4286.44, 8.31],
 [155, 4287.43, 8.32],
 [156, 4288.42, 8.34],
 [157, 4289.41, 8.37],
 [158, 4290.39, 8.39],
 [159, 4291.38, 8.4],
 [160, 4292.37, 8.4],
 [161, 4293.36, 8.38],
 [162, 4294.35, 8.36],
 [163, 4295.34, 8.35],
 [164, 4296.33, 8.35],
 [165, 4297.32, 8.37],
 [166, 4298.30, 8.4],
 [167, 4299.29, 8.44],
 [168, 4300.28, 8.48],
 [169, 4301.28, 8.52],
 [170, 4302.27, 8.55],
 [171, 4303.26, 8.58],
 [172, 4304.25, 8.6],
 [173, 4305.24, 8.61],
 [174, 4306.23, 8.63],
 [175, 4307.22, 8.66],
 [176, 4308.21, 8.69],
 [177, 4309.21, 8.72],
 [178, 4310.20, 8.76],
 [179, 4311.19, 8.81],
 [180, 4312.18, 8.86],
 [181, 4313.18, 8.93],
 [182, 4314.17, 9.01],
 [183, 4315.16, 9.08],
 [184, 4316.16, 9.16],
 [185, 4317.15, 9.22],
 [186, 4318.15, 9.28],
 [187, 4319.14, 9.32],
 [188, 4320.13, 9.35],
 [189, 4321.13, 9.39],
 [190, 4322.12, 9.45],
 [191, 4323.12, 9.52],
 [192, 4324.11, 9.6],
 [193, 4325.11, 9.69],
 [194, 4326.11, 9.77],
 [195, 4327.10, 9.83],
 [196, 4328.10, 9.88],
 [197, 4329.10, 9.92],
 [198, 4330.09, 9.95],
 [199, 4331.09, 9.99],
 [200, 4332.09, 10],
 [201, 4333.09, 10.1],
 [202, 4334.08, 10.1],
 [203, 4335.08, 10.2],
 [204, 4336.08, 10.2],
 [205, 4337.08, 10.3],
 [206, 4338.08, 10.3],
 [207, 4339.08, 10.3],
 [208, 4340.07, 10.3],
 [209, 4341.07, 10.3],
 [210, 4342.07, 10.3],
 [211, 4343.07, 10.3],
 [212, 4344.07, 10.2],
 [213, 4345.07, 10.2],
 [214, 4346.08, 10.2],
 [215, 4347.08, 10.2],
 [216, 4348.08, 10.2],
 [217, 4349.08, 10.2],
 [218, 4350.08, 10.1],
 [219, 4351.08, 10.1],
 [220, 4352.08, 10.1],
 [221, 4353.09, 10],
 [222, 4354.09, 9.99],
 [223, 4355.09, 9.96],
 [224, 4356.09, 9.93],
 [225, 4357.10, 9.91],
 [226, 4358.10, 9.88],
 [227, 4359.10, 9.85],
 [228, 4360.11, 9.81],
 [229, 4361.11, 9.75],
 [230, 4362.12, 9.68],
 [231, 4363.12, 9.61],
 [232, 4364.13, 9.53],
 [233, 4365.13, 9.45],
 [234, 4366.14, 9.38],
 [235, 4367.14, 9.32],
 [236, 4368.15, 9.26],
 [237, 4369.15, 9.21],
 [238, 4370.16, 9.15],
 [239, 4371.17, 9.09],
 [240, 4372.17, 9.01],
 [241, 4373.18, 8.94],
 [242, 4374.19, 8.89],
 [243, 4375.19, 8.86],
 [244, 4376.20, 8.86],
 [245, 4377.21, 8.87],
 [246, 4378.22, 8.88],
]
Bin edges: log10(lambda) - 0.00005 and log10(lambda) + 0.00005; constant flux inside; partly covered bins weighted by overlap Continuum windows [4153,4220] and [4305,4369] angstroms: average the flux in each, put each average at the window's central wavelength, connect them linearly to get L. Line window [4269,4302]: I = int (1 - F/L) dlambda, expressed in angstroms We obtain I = 3.3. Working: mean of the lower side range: 8.35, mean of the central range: 8.3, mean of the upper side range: 9.68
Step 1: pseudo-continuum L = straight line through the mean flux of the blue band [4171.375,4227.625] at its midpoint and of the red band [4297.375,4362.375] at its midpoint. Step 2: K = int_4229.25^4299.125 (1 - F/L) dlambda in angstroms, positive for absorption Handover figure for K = 5.5 angstroms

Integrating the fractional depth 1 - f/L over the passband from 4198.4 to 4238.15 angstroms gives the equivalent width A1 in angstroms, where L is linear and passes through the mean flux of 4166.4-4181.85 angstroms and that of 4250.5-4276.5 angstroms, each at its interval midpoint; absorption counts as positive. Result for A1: 0.8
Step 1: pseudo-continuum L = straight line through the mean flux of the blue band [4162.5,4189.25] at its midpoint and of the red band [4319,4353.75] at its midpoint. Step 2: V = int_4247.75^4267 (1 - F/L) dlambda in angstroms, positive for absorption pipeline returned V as 2.56 angstroms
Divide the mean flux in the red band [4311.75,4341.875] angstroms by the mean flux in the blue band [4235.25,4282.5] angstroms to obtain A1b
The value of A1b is 1.20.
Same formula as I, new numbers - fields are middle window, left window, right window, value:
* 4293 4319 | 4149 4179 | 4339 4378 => 2.0 angstroms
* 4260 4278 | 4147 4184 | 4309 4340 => 2.2 angstroms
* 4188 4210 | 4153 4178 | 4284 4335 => 1.4 angstroms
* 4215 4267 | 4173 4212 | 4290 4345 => 3.4 angstroms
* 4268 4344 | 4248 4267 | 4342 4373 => -0.6 angstroms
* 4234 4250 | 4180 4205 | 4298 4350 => 1.0 angstroms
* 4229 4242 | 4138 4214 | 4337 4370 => 1.1 angstroms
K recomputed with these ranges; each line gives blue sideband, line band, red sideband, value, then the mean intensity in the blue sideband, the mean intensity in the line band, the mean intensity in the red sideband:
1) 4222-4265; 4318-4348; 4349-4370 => -1.90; 8.08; 9.96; 9.74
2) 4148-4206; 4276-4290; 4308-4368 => 1.49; 8.45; 8.31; 9.74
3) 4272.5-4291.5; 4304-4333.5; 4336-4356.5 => 0.23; 8.28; 9.3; 10.2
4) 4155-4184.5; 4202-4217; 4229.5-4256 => 0.38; 8.57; 8.11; 8.11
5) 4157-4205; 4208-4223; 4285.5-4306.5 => 0.60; 8.4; 8.08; 8.43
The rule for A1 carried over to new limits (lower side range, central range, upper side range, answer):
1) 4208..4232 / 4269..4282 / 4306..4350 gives 1.03 angstroms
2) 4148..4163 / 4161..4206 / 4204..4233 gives 0.34 angstroms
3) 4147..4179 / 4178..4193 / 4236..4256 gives 0.20 angstroms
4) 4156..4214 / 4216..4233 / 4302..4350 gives 1.28 angstroms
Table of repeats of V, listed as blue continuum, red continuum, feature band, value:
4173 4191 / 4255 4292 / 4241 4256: 0.5 angstroms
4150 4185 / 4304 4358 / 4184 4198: 0.8 angstroms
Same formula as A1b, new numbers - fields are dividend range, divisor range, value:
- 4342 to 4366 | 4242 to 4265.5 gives 1.24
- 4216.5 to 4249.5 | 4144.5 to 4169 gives 0.93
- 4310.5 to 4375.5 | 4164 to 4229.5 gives 1.18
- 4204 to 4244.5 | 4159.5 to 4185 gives 0.95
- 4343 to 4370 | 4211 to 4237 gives 1.21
